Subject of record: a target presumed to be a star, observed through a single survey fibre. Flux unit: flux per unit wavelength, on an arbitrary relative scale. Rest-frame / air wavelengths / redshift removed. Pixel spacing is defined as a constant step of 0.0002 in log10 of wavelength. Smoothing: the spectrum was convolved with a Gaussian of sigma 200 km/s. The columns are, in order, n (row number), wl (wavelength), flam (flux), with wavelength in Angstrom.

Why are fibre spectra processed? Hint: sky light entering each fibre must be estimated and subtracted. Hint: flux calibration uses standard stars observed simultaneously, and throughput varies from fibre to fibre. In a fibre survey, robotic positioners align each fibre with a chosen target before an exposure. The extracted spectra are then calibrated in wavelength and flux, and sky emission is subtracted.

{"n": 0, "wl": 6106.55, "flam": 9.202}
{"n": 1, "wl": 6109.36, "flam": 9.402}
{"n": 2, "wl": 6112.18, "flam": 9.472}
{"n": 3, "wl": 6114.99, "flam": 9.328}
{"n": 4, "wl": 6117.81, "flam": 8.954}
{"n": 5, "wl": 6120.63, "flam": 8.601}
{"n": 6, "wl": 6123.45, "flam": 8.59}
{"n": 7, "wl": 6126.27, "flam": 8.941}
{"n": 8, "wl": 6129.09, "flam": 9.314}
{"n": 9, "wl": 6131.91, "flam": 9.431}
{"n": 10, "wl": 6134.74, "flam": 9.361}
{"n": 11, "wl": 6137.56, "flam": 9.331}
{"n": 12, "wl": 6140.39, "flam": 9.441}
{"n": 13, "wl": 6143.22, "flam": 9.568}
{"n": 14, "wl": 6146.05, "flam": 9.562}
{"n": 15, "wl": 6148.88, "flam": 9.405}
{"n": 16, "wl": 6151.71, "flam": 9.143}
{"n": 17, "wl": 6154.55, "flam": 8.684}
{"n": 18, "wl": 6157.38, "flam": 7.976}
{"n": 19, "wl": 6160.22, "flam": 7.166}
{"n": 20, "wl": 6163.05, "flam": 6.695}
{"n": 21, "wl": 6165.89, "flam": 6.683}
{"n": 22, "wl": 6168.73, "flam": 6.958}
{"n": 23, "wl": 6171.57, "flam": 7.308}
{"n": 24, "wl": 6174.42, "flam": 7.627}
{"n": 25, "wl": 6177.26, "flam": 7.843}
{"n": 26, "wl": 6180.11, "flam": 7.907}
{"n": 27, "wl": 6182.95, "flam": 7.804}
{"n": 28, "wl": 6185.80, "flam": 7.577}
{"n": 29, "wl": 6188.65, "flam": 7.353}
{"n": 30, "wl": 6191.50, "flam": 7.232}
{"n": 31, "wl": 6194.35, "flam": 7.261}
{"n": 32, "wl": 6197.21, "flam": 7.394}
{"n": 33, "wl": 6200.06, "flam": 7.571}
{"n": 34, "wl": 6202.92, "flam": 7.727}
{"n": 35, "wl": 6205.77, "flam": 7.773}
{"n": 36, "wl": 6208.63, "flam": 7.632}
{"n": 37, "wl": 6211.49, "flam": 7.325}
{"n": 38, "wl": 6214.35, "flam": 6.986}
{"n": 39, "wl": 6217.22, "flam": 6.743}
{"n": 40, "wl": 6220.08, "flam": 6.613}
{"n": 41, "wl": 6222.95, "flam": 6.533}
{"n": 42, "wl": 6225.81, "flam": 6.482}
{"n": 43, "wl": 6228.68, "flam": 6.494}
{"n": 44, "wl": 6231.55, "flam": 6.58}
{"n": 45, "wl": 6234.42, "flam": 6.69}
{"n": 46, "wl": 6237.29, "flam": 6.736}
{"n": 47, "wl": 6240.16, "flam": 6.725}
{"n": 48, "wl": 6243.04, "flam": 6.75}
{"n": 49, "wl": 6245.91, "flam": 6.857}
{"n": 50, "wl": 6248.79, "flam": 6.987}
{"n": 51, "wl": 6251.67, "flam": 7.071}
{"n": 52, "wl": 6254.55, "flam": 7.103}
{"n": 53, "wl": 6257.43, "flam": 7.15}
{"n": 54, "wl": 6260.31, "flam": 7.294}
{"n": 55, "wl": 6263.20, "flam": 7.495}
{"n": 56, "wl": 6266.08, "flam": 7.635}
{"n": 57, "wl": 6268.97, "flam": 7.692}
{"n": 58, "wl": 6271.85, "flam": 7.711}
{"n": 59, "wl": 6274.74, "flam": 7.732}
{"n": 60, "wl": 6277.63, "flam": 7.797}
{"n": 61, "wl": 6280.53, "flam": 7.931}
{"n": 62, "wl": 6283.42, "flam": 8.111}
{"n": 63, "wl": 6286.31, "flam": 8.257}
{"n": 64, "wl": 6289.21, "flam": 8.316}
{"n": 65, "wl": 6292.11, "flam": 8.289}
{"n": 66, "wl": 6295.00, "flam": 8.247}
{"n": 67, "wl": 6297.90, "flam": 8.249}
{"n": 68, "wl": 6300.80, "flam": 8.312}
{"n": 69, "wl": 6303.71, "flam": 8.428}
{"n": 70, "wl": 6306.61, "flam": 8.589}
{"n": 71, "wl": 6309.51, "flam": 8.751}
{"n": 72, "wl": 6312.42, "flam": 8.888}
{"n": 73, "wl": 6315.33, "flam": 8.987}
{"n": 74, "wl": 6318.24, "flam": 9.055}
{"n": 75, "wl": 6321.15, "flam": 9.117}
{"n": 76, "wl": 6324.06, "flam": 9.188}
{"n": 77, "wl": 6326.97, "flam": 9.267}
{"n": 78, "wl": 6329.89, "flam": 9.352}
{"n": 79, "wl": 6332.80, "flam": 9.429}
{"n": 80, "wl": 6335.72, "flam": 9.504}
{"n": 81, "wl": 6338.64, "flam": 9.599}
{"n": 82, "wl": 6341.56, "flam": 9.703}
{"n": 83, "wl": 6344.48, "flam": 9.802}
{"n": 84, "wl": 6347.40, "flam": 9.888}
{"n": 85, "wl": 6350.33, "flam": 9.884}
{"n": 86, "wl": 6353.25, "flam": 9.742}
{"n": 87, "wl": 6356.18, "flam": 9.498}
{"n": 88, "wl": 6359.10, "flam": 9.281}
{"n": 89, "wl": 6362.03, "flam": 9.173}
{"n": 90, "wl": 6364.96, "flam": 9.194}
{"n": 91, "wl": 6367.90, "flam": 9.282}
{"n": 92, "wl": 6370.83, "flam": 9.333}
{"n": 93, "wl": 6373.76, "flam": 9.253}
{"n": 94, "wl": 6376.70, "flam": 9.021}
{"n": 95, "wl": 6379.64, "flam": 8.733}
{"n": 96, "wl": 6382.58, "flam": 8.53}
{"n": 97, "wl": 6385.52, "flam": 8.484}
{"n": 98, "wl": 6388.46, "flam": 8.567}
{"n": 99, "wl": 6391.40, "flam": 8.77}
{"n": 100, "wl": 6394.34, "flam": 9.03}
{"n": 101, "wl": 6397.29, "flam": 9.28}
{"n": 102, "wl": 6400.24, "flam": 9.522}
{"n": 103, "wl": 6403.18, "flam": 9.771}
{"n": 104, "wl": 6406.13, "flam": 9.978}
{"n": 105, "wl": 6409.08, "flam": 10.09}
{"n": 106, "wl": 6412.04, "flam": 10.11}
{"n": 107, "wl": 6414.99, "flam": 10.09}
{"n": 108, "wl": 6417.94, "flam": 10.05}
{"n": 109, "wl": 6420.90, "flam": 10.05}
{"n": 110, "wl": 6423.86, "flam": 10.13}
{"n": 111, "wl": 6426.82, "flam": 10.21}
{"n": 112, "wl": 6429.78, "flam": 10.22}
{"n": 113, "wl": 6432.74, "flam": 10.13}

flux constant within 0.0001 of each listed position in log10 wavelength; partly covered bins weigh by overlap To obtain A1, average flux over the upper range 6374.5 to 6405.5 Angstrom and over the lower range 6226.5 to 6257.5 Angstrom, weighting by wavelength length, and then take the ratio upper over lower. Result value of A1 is 1.32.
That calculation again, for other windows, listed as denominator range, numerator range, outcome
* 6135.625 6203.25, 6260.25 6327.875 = 1.04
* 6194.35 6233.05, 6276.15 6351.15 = 1.26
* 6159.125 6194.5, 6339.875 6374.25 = 1.29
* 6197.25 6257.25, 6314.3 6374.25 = 1.35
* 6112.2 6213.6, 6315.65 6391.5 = 1.13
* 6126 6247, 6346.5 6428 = 1.23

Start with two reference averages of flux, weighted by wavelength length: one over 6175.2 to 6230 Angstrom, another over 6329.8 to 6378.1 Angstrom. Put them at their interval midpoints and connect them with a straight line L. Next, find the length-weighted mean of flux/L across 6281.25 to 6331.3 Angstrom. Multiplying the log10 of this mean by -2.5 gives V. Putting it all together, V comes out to 0.02 mag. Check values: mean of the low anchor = 7.28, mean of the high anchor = 9.47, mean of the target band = 8.66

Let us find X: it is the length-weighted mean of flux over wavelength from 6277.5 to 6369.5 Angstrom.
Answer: 8.99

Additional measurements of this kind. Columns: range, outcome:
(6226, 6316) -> 7.65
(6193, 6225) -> 7.22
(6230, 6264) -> 6.94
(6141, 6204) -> 7.86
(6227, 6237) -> 6.6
